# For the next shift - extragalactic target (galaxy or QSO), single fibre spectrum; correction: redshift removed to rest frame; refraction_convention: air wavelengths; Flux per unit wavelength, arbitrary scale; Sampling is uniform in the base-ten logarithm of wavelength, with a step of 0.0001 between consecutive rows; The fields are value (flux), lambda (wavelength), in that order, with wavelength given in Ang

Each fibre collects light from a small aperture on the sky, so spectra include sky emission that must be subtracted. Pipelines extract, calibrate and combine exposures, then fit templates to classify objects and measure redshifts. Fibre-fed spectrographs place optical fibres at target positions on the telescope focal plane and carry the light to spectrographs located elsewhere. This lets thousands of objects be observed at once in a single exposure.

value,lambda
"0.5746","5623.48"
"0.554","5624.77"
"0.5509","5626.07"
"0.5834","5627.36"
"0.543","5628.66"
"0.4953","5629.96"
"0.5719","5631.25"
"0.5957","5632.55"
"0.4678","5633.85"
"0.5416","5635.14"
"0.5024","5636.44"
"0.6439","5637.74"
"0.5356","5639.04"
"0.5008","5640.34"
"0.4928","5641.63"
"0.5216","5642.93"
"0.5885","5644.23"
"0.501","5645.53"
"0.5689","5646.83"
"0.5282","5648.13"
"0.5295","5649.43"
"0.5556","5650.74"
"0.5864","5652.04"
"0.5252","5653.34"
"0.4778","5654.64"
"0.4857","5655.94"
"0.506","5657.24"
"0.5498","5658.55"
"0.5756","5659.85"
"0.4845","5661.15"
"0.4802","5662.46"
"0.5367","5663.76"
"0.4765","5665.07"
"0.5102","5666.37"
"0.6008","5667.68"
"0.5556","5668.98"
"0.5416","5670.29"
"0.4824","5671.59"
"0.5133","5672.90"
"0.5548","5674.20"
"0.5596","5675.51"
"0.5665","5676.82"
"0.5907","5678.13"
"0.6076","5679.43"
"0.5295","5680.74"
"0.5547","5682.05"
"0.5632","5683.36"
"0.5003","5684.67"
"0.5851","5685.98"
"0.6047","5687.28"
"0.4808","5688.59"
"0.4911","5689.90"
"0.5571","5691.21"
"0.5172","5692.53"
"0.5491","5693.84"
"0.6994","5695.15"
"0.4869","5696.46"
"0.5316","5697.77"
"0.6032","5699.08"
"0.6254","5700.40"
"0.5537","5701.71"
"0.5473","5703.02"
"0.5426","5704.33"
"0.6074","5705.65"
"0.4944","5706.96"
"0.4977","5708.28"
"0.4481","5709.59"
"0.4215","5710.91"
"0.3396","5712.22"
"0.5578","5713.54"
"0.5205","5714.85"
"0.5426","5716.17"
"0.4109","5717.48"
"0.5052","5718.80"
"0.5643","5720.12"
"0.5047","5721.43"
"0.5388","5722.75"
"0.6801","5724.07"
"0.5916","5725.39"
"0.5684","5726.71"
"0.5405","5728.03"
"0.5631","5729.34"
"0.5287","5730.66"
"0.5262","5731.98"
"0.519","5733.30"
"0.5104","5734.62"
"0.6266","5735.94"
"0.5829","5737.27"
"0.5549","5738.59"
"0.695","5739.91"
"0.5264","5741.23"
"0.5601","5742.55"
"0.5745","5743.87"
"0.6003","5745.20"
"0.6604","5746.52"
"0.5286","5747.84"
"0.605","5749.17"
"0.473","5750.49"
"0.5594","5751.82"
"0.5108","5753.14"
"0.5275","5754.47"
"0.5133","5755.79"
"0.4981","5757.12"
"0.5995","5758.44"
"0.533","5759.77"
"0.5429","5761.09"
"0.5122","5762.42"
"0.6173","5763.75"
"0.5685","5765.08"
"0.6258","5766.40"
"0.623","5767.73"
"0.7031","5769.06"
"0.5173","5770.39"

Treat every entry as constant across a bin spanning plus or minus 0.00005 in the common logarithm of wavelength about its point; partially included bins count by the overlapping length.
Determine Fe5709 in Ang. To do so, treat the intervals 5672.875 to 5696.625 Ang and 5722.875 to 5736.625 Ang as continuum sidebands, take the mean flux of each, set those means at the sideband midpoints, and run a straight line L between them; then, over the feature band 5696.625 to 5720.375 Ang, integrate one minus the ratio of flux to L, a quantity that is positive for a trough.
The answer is 1.9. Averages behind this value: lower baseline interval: 0.556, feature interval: 0.516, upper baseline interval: 0.564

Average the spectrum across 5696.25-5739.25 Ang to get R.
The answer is 0.535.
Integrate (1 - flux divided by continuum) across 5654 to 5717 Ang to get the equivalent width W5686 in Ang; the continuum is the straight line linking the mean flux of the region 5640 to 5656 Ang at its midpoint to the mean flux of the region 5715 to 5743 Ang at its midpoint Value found 0.91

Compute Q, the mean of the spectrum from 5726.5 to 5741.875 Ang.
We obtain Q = 0.562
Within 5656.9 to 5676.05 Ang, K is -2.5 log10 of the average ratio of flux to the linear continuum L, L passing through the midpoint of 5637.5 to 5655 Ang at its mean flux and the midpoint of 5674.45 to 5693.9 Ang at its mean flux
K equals 0.03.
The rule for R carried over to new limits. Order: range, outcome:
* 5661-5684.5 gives 0.54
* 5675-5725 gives 0.539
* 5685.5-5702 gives 0.56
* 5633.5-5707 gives 0.542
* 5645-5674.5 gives 0.527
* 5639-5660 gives 0.53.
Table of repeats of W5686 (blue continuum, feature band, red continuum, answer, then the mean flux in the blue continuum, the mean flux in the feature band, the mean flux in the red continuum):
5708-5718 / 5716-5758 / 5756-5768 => -3.18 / 0.467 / 0.553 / 0.565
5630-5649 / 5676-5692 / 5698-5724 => -0.75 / 0.539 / 0.552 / 0.521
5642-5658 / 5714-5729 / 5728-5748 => 0.54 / 0.53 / 0.543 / 0.571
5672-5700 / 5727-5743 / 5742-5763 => -0.30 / 0.554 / 0.562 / 0.55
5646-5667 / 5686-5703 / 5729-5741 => -0.47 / 0.523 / 0.559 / 0.566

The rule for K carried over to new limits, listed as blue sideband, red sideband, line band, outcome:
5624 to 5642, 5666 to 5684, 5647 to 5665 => 0.049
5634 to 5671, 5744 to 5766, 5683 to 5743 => 0.005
